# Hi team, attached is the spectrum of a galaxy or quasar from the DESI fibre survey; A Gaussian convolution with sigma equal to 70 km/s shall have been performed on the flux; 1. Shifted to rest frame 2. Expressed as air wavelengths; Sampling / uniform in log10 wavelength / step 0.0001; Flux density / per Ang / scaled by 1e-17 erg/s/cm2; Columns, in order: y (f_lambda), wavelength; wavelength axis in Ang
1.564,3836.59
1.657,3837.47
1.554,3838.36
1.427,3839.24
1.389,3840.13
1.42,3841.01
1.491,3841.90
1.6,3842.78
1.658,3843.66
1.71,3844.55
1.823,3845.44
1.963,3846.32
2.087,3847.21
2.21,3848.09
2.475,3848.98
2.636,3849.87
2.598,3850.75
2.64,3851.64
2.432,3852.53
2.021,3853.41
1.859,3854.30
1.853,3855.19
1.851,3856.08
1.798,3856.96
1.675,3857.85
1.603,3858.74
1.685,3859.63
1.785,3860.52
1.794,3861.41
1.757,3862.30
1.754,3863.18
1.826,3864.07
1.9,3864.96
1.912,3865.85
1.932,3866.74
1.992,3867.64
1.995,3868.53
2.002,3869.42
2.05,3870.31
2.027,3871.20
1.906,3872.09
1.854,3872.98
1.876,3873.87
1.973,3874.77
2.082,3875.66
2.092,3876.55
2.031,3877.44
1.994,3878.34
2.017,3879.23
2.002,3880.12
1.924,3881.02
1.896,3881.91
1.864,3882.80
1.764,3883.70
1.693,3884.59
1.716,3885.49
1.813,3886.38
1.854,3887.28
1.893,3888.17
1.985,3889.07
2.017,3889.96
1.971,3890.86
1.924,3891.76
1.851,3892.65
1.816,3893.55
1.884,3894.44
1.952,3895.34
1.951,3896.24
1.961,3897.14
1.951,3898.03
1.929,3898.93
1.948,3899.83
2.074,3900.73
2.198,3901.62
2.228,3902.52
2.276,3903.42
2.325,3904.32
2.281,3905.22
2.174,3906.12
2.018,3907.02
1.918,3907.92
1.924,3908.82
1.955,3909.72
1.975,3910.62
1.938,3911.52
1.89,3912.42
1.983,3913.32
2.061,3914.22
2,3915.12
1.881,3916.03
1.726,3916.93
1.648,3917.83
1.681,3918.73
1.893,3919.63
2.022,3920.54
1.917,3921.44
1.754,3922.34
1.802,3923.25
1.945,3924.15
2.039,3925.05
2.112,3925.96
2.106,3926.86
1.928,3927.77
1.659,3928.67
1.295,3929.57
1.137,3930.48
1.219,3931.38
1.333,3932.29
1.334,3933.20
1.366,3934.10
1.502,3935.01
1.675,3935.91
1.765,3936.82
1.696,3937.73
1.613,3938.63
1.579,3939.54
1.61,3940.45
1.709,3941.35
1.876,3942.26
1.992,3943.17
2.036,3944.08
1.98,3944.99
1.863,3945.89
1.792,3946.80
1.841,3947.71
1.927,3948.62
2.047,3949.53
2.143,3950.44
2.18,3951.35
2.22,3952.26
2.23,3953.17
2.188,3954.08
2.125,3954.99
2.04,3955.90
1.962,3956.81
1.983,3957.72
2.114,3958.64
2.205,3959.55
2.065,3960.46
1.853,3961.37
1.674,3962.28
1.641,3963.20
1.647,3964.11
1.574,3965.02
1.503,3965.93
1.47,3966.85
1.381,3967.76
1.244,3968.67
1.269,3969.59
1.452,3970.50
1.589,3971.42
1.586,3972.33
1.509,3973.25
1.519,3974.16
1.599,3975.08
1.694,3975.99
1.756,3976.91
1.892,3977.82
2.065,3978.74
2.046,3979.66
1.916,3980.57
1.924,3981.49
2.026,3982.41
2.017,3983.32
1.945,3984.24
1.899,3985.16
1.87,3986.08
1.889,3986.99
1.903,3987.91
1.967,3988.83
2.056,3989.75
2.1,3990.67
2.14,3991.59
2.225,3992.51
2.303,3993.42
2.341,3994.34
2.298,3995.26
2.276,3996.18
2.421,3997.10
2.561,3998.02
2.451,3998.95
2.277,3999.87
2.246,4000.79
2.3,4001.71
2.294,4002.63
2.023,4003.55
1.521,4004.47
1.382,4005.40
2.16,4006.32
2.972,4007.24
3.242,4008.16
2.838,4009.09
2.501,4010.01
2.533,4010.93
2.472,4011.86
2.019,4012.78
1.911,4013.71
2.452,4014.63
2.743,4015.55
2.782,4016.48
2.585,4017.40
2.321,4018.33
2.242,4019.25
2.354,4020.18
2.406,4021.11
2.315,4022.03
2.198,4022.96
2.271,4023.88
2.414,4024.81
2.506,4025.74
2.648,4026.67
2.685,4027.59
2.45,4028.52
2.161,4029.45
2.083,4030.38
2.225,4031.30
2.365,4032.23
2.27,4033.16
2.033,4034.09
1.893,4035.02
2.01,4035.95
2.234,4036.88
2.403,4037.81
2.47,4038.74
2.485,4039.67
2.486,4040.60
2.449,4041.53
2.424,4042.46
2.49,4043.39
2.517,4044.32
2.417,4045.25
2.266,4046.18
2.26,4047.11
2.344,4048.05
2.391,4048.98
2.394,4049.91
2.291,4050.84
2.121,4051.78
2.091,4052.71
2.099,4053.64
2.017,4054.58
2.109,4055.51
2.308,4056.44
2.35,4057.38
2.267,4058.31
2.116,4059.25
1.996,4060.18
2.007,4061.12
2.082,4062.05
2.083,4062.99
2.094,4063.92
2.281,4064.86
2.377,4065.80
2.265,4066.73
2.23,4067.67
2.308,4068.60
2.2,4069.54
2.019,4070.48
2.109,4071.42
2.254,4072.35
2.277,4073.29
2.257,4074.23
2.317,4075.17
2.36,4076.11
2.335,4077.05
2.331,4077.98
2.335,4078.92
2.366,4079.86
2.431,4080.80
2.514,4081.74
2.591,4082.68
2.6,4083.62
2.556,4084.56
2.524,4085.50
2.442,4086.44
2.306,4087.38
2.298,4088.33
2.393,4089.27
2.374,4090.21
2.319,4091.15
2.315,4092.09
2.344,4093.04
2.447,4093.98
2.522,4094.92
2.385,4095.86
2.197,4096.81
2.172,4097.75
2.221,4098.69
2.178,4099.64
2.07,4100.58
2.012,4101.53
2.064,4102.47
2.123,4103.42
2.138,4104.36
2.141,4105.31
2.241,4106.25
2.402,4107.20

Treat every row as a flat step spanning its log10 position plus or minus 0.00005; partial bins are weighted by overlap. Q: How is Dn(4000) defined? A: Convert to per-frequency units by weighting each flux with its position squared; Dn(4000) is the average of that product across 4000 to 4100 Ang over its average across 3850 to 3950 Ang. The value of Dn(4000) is 1.32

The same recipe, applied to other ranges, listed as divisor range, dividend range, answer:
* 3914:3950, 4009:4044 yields 1.41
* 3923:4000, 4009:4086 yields 1.30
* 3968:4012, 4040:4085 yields 1.16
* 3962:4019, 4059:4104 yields 1.17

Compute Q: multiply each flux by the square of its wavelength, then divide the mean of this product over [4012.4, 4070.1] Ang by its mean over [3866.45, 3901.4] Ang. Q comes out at 1.3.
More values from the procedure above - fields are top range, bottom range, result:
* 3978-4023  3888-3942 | 1.26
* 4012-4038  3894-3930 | 1.26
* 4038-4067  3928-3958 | 1.34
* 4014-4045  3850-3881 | 1.31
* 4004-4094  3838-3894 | 1.34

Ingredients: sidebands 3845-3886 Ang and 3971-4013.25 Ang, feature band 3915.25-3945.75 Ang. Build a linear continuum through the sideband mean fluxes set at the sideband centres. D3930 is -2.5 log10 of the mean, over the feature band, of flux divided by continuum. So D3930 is 0.18 mag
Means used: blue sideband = 1.97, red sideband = 2.1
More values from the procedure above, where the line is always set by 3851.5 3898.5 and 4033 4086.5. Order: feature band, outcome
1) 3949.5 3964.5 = 0.03 mag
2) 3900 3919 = -0.02 mag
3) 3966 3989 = 0.22 mag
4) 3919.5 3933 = 0.16 mag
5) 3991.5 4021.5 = -0.08 mag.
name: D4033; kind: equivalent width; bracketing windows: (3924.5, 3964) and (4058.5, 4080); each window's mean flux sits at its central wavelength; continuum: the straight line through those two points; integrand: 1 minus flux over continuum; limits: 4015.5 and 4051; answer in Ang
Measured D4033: -4.4 Ang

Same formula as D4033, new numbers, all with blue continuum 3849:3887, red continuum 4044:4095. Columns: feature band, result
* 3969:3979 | 2.42 Ang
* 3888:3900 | 0.40 Ang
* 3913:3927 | 0.93 Ang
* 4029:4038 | 0.29 Ang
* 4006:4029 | -2.89 Ang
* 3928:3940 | 3.38 Ang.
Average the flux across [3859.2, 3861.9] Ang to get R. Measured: 1.75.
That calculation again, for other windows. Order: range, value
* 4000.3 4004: 2.22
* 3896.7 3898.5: 1.96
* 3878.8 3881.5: 1.98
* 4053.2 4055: 2.05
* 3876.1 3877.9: 2.06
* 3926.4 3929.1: 1.9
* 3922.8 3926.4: 1.97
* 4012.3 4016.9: 2.38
